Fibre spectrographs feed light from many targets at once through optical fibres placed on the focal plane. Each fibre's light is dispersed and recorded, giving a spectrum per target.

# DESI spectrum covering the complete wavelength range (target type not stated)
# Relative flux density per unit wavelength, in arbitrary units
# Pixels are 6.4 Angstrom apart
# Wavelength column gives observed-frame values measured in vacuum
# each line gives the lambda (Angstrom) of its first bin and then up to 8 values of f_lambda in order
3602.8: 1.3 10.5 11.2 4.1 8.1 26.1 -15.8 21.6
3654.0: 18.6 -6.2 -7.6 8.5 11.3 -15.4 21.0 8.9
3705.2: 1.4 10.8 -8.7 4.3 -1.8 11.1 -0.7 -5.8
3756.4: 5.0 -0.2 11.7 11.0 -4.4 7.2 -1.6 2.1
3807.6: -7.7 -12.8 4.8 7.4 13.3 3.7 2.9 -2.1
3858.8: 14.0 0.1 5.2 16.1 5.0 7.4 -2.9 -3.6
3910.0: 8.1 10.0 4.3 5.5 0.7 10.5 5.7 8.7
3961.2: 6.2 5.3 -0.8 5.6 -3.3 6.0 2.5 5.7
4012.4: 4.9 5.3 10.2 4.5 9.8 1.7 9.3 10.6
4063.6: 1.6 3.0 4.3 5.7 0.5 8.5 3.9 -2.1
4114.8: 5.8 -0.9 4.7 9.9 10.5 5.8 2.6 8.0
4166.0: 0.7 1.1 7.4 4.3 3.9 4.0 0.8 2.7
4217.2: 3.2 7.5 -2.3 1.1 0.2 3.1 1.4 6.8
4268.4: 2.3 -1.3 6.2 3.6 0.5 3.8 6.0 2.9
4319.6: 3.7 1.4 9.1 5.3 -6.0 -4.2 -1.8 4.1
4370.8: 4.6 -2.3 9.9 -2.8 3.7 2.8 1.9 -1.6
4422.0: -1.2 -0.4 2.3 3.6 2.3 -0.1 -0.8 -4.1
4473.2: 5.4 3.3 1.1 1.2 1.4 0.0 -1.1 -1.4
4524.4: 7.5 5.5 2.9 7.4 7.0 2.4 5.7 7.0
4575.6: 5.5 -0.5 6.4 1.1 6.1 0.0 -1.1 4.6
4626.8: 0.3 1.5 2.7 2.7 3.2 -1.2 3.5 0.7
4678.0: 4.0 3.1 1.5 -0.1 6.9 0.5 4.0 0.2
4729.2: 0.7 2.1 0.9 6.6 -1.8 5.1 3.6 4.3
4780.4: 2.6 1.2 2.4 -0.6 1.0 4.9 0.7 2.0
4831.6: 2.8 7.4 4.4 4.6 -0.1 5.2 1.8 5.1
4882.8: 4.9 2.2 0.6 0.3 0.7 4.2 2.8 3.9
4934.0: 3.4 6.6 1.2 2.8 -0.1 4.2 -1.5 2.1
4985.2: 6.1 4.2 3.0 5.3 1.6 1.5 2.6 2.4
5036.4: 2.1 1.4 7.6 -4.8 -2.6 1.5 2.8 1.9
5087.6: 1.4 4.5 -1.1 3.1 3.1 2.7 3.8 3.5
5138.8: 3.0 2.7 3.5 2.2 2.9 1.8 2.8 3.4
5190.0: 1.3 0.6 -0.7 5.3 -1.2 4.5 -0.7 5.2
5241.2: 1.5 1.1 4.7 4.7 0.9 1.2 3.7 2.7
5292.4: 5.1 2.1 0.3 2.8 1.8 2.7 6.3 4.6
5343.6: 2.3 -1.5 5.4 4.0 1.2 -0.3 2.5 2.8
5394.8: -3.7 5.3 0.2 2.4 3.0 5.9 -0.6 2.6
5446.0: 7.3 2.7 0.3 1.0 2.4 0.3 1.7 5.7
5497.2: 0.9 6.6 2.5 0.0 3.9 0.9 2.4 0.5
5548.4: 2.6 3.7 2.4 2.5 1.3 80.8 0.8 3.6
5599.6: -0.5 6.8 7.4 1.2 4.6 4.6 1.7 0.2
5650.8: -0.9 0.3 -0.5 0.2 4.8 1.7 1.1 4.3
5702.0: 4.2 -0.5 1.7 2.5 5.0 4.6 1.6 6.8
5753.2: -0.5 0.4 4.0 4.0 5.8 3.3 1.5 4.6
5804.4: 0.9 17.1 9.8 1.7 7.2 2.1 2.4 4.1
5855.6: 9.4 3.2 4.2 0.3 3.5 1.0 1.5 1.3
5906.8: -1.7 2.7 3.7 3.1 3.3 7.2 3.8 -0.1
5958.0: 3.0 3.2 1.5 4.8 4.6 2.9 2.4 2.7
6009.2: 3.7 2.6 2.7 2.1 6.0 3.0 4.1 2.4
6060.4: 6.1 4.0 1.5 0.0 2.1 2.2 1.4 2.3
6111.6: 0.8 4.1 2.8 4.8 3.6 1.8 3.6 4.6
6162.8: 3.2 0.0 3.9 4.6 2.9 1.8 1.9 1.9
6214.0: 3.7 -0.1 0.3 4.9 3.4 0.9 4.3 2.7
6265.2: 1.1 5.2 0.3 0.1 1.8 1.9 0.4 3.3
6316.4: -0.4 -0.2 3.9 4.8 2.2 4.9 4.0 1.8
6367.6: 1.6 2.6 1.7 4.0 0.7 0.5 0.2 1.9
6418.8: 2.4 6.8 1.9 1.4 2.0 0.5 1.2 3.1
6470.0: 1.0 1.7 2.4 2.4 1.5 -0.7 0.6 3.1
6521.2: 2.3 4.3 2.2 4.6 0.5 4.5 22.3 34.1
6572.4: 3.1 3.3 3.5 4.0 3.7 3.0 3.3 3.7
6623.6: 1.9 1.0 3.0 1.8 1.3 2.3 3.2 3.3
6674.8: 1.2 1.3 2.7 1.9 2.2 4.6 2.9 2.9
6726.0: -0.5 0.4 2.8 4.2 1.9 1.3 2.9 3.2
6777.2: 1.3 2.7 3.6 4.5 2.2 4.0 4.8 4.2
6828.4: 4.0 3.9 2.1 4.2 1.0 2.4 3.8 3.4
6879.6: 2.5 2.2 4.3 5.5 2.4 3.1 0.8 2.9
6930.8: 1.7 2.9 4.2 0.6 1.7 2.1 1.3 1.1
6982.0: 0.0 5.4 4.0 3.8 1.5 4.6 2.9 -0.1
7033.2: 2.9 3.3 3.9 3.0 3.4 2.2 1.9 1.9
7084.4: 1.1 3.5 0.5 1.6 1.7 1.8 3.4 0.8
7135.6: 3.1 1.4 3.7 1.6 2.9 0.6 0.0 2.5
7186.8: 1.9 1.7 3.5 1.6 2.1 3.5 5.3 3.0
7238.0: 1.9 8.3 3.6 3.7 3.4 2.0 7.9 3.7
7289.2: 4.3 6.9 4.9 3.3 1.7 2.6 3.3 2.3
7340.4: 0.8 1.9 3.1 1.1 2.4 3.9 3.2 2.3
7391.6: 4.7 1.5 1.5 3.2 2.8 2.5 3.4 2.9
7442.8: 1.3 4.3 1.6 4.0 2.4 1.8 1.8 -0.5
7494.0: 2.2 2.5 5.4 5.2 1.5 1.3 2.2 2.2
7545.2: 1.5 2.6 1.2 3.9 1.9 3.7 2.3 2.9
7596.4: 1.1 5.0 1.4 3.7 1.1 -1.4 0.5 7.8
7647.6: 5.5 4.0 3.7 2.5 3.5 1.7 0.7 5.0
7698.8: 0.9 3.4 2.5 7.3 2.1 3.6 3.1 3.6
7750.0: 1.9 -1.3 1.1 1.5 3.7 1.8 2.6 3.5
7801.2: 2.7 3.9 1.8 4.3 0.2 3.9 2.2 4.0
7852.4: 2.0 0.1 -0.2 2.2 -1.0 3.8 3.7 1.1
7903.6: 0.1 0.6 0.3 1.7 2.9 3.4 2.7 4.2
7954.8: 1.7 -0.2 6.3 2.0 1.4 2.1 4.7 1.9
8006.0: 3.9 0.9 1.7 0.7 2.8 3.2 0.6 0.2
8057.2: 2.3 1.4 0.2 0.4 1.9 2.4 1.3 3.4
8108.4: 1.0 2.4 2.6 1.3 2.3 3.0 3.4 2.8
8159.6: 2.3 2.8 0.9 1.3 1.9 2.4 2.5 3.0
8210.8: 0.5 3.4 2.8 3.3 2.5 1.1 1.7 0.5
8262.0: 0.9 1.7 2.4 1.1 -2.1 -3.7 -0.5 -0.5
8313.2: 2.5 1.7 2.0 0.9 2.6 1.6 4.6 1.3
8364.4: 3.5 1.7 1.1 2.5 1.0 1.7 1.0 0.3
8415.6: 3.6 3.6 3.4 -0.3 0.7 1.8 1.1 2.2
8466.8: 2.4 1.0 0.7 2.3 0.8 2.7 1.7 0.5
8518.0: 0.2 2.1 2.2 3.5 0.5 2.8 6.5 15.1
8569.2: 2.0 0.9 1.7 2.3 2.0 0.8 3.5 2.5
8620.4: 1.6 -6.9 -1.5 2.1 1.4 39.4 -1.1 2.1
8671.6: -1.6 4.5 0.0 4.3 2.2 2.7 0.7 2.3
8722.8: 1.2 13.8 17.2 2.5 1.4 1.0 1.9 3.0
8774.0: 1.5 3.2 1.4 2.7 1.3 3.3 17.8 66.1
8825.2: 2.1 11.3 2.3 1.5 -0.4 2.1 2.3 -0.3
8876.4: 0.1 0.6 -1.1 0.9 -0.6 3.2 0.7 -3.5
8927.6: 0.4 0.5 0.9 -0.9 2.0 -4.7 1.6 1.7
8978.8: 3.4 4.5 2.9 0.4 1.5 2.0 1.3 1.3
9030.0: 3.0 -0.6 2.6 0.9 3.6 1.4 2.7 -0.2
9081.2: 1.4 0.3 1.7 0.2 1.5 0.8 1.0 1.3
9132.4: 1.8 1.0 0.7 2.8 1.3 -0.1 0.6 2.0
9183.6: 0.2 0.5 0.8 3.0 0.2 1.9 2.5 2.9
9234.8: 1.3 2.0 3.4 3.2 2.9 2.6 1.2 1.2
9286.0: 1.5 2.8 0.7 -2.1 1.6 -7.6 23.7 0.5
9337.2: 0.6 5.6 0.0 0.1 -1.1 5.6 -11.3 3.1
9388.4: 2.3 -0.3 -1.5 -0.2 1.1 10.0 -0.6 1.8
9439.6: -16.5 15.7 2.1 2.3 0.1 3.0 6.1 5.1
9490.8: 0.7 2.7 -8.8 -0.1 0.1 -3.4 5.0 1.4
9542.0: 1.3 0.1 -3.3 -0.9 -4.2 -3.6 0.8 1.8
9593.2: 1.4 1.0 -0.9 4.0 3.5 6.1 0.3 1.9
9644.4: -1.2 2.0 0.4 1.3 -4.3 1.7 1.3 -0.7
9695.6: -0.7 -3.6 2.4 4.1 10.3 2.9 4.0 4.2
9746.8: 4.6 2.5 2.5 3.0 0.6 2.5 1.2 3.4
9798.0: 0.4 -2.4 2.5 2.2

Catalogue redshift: 0.76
